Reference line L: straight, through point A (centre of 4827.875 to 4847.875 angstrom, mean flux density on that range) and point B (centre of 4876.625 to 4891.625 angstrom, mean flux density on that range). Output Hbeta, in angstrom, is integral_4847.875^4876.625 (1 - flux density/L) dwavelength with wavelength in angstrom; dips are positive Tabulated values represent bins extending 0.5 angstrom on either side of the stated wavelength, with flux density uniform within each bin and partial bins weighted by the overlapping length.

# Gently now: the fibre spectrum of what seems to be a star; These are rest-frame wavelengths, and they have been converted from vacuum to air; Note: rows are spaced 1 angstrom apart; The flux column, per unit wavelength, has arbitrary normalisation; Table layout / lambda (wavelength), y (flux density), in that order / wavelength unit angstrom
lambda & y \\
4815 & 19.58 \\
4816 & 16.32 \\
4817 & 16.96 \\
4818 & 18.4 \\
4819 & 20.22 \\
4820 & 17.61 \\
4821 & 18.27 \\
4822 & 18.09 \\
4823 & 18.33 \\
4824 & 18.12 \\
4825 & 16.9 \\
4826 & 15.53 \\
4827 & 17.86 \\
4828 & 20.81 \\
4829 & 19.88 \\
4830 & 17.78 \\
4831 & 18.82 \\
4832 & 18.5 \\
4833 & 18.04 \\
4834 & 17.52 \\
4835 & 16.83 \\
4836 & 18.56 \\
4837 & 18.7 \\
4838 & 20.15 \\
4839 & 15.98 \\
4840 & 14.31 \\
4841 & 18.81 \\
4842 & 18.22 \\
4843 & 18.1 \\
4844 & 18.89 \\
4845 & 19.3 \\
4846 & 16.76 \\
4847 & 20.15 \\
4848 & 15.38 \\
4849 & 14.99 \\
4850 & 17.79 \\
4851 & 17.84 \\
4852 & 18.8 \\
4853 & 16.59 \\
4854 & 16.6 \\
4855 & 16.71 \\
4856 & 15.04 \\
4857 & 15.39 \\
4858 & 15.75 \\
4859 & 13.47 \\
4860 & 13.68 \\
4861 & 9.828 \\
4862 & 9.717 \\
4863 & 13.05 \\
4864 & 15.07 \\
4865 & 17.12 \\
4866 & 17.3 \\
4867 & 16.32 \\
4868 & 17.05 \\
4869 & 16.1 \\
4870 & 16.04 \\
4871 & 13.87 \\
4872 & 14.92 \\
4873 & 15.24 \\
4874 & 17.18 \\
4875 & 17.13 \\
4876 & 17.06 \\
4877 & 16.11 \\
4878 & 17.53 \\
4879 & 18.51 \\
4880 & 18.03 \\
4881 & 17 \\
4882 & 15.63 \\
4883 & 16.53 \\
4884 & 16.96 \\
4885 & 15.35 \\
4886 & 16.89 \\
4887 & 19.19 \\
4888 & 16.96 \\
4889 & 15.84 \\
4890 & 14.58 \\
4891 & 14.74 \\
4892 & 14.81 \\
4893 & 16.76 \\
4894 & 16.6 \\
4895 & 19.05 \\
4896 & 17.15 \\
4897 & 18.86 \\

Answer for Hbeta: 3.0 angstrom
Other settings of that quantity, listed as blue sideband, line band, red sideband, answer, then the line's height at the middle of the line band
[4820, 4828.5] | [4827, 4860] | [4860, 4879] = -1.11 angstrom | 16.9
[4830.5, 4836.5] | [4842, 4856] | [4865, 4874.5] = -0.21 angstrom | 17.2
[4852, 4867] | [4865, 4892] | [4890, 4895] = -1.69 angstrom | 15.5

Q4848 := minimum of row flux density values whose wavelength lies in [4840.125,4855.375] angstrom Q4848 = 14.99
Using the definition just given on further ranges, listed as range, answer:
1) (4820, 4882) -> 9.717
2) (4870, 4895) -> 13.87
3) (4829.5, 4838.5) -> 16.83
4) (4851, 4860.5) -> 13.47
